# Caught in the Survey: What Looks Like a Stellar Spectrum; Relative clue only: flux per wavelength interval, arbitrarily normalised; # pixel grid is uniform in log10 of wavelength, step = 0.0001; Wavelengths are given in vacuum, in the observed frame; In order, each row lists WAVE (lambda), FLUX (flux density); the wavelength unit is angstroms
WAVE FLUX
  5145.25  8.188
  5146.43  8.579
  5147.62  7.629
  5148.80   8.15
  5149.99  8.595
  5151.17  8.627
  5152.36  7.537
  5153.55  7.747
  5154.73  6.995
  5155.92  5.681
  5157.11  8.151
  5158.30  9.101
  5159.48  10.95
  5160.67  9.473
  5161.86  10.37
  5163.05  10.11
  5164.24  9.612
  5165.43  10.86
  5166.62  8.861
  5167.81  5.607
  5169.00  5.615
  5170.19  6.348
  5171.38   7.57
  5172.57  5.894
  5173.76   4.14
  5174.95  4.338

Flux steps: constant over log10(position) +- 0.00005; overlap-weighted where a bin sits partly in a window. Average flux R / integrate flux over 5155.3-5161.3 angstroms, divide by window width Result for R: 8.67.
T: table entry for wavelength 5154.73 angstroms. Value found 6.995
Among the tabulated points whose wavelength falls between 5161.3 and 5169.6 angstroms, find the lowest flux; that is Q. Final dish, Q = 5.607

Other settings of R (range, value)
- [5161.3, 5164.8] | 10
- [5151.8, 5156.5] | 6.99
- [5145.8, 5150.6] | 8.25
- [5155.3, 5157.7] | 6.9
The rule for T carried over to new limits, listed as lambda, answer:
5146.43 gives 8.579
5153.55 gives 7.747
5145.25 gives 8.188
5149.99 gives 8.595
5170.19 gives 6.348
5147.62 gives 7.629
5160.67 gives 9.473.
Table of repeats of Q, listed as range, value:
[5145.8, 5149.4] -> 7.629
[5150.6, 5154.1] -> 7.537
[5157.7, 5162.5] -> 9.101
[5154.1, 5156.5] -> 5.681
